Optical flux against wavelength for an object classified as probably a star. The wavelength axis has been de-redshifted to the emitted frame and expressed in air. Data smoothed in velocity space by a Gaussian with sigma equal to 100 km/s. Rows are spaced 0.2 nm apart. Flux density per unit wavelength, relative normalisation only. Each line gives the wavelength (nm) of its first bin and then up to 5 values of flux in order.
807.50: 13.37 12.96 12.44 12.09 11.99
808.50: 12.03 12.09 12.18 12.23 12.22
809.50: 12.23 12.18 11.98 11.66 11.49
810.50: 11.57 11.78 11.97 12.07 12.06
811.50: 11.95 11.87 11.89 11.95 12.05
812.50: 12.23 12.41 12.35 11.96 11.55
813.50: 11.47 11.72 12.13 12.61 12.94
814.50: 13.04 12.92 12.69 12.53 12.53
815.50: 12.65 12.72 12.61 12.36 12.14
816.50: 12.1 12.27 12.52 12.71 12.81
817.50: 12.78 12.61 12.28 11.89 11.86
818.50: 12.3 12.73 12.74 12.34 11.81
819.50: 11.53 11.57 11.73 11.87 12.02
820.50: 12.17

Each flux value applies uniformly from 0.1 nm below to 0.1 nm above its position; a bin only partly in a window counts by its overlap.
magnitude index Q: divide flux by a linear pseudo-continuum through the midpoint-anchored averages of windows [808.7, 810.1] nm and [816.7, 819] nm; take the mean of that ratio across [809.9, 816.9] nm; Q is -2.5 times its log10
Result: 0.01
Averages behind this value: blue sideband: 12.1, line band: 12.2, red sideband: 12.5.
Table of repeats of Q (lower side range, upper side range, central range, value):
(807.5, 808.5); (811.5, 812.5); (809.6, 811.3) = 0.027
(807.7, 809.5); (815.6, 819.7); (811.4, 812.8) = 0.019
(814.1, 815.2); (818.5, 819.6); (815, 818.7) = 0.007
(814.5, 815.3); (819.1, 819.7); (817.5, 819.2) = -0.034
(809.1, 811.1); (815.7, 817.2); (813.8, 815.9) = -0.034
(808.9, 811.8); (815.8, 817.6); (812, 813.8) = 0.018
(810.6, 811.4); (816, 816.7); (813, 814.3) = 0.009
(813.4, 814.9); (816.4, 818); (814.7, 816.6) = -0.003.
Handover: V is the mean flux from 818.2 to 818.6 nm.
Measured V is 12.1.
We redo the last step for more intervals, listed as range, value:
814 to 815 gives 12.8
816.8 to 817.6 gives 12.7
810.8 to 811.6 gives 12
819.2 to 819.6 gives 11.7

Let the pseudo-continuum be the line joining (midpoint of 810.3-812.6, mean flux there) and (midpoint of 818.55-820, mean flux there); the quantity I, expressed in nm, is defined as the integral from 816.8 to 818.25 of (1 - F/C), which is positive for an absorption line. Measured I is -0.05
